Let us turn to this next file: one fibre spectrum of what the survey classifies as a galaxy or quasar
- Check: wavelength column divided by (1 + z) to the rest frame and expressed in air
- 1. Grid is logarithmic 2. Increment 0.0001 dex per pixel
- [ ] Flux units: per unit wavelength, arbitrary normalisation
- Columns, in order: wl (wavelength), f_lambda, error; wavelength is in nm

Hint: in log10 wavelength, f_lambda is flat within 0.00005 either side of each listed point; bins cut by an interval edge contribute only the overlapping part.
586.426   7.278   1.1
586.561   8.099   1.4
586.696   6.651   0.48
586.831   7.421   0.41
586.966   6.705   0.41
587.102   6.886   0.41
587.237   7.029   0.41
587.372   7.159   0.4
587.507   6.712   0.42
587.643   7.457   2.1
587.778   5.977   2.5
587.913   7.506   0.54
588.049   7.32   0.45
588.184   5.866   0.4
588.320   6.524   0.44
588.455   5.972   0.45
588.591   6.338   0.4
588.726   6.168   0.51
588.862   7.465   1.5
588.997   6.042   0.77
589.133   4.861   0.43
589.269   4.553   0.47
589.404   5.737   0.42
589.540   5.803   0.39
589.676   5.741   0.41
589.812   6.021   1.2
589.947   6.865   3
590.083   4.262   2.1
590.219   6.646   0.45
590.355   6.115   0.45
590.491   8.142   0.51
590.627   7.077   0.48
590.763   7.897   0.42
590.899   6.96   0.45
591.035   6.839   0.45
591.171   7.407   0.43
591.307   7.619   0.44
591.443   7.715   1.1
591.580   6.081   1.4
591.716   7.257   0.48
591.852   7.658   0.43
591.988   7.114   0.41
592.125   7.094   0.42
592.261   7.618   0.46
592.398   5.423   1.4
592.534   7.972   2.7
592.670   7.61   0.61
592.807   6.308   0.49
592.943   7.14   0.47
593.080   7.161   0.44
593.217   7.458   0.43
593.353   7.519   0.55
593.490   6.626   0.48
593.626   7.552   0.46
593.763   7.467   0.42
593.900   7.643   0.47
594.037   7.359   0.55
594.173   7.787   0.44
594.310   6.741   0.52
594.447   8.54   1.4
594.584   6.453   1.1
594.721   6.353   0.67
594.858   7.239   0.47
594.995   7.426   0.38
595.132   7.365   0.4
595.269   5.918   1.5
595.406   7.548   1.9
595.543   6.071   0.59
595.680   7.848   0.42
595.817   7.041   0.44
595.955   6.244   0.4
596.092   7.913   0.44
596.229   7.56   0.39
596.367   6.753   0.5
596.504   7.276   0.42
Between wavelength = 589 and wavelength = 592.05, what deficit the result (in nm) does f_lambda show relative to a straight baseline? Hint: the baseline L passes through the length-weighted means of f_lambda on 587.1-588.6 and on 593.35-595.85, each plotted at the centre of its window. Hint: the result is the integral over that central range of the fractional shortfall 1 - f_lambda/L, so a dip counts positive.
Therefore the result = 0.16 nm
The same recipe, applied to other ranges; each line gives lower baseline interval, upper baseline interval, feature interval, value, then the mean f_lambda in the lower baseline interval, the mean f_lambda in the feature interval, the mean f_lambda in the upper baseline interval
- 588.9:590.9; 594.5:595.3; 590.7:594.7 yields -0.410 nm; 6.18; 7.23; 6.87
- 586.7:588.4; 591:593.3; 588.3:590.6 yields 0.297 nm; 6.86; 6.08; 7.15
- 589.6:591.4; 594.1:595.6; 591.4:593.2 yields -0.057 nm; 6.75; 7.09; 7.05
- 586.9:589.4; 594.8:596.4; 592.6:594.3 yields -0.094 nm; 6.45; 7.29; 7.08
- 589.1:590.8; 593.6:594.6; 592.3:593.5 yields 0.006 nm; 6.13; 7.06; 7.49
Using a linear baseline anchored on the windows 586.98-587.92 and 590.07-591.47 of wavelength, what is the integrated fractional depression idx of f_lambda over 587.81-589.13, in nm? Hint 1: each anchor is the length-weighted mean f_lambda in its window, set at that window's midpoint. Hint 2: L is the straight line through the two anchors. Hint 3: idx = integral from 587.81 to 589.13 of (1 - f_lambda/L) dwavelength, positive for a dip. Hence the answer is 0.09 nm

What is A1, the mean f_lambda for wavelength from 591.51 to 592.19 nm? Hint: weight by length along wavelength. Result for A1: 7.03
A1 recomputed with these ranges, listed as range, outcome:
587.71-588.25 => 6.68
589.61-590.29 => 5.91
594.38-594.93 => 7.14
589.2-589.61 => 5.36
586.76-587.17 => 6.99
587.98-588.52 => 6.42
